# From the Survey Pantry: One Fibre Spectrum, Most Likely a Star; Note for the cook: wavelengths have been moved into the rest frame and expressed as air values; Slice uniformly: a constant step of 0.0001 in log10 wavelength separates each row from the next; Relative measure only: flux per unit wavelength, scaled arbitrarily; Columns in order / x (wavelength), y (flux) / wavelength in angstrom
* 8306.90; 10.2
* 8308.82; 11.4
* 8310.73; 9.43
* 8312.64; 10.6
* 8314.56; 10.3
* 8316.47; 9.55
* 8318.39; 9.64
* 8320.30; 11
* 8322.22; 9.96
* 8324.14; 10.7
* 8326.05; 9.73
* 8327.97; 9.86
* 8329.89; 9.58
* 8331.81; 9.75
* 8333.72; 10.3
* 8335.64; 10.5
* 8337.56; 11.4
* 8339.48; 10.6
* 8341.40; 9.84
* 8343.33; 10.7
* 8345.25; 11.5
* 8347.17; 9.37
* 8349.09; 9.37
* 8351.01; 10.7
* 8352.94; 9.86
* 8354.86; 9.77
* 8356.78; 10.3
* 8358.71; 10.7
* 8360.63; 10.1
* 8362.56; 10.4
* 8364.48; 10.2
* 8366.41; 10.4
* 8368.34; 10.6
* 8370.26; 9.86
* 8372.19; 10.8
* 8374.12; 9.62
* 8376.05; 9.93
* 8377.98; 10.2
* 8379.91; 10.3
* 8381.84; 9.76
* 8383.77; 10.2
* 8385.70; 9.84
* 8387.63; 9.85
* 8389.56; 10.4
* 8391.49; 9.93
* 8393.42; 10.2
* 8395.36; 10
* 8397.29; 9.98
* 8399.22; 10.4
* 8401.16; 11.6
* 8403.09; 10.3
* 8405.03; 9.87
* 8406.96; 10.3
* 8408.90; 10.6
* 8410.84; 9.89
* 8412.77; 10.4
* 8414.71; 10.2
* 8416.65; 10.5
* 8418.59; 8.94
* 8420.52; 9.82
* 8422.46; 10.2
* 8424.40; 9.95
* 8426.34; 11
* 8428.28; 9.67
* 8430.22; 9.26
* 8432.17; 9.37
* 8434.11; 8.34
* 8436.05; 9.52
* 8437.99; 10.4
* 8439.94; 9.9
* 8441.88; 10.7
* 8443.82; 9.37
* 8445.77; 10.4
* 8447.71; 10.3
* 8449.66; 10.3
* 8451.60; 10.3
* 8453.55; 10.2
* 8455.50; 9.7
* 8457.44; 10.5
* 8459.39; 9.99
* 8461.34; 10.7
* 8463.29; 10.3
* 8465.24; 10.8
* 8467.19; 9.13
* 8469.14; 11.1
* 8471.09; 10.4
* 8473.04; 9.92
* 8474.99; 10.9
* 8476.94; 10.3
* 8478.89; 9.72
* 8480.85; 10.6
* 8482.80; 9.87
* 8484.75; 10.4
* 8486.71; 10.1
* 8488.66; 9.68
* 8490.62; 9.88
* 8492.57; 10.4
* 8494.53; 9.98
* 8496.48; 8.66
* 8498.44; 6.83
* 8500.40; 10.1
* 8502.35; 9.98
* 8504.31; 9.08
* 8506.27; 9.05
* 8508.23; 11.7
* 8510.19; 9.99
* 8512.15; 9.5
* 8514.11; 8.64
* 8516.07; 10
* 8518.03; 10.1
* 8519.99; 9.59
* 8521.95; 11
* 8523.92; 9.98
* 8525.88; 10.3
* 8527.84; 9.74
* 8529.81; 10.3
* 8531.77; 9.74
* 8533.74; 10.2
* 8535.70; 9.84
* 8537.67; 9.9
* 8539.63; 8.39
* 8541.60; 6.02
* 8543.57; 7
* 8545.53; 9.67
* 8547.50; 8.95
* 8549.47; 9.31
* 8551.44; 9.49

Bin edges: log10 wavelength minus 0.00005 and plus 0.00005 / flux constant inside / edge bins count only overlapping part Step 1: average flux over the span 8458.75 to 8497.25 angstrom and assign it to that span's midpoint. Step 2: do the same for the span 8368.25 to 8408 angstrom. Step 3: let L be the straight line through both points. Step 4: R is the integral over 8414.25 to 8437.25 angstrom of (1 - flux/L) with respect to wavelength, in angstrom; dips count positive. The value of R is 1.0 angstrom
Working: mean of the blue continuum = 10.2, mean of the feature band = 9.73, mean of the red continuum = 10.2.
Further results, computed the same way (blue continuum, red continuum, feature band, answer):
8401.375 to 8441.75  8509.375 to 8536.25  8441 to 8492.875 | -1.4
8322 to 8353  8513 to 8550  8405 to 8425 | -0.3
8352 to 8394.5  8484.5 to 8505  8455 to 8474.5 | -1.2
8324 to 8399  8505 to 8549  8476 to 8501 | -0.1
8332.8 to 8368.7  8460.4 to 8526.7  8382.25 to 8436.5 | 0.9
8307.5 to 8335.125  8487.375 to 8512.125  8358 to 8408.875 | -1.4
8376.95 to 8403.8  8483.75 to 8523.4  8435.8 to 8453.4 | -0.3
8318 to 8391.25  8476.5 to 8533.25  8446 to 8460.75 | -0.4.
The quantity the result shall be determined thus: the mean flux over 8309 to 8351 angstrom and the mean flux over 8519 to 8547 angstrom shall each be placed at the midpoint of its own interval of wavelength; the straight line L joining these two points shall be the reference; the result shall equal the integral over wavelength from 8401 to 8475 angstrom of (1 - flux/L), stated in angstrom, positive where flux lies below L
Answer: -2.5 angstrom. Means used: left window 10.2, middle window 10.1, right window 9.4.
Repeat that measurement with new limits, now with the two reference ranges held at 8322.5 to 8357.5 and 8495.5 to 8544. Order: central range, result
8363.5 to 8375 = -0.19 angstrom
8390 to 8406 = -0.52 angstrom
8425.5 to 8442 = 0.13 angstrom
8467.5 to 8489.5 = -1.40 angstrom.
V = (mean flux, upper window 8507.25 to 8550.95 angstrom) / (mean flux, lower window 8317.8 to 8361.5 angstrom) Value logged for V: 0.9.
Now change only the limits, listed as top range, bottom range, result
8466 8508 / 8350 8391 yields 0.97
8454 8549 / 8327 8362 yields 0.95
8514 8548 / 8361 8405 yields 0.92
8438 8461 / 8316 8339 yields 1.00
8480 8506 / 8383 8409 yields 0.94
